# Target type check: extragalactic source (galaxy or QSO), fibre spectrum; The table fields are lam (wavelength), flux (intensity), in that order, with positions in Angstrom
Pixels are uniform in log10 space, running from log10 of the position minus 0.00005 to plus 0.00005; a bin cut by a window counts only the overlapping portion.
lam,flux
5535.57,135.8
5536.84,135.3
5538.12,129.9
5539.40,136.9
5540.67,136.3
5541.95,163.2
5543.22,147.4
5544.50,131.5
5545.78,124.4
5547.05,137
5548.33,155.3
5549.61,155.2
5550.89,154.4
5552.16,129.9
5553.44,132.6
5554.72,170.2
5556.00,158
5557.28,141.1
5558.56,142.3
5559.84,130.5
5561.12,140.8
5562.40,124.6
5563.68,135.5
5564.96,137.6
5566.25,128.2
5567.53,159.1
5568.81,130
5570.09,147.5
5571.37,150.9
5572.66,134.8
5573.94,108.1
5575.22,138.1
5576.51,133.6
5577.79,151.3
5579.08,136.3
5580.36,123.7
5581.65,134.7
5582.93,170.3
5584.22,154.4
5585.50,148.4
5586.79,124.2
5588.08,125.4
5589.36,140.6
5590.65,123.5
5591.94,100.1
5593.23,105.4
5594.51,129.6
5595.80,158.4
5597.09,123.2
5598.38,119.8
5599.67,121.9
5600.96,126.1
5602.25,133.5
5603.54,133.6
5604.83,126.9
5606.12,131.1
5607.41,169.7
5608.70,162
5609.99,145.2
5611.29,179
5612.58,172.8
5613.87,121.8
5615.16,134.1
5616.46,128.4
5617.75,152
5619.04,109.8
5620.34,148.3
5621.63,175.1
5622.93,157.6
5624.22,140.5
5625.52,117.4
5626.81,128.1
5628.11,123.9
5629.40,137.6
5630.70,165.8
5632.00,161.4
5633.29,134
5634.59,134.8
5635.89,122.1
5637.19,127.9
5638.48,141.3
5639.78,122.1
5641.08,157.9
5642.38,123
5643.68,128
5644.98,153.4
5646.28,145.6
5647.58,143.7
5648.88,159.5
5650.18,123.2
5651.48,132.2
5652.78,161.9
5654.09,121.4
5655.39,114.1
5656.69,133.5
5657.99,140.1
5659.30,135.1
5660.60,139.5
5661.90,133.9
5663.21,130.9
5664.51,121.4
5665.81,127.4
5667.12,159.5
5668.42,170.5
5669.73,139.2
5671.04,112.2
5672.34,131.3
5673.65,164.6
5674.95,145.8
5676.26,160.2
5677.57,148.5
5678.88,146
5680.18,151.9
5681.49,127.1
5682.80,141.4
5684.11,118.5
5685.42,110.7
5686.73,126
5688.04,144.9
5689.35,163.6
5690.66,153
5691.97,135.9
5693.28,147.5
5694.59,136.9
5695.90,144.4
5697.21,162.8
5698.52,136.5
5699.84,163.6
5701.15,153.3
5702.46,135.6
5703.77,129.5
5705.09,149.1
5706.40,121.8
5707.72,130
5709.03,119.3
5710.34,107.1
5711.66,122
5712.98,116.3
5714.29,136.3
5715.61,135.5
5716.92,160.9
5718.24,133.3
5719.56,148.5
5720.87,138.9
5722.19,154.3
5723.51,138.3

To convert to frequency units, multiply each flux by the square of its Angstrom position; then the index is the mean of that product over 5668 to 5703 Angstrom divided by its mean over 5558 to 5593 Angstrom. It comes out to 1.10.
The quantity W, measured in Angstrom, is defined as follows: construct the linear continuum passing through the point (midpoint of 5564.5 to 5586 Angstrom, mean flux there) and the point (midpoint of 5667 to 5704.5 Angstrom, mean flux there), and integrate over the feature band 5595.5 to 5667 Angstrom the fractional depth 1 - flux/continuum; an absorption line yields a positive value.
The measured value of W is 1.7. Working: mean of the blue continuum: 140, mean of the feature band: 138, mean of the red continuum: 143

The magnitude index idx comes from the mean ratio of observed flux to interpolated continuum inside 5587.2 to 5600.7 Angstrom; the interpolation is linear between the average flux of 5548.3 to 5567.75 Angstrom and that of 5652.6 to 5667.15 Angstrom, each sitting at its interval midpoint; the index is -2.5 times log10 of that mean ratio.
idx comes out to 0.119 mag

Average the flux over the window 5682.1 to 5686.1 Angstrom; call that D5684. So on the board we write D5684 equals 123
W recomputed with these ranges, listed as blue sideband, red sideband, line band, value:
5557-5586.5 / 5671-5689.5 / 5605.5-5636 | -1.1 Angstrom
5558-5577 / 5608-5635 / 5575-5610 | 1.2 Angstrom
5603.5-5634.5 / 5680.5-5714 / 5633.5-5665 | 1.3 Angstrom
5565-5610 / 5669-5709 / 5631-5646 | 0.0 Angstrom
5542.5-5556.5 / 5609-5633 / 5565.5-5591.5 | 1.3 Angstrom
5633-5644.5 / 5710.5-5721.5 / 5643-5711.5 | -2.6 Angstrom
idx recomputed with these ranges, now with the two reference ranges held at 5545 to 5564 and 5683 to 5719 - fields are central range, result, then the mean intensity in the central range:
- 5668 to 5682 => -0.05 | 145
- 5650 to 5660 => 0.04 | 133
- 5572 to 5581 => 0.07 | 132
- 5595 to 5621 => 0.00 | 140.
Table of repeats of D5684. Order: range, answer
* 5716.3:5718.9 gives 147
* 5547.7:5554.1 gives 146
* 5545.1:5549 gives 139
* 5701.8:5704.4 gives 133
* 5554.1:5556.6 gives 164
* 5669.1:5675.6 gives 139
